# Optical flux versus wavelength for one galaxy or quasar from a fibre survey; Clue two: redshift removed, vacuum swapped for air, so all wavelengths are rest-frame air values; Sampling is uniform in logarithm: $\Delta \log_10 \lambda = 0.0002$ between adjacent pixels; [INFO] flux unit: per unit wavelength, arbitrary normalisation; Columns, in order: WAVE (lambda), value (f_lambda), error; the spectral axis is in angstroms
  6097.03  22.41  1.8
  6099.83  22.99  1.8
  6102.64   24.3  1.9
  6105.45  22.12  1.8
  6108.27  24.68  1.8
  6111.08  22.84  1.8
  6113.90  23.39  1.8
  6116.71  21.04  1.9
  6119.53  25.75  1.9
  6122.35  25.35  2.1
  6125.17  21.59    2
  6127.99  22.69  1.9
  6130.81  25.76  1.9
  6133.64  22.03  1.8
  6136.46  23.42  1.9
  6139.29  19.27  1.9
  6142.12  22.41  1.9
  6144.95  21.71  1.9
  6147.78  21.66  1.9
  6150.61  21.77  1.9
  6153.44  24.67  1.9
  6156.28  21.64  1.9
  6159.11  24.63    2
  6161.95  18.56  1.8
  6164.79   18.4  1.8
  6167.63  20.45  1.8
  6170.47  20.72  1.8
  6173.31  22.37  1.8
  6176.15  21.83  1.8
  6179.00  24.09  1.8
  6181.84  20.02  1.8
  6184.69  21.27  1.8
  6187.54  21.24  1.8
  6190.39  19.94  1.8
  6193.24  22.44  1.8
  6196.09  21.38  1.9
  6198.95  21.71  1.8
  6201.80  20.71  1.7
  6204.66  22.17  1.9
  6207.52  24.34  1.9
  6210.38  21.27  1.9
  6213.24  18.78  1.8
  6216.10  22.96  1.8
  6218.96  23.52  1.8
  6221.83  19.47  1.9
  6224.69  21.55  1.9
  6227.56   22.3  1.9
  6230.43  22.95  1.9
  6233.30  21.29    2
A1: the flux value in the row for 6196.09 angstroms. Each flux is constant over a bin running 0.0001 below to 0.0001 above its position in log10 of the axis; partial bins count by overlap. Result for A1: 21.38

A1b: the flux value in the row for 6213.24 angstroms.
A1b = 18.78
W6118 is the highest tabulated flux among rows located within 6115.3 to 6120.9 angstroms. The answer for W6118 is 25.75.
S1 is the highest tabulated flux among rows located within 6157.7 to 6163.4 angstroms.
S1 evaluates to 24.63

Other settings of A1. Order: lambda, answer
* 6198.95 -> 21.71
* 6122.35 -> 25.35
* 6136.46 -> 23.42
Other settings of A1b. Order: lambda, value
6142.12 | 22.41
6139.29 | 19.27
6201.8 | 20.71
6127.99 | 22.69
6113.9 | 23.39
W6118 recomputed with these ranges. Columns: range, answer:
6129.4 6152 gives 25.76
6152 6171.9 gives 24.67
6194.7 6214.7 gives 24.34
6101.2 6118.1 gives 24.68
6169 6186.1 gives 24.09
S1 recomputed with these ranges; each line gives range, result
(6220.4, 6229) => 22.3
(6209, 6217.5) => 22.96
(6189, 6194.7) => 22.44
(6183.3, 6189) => 21.27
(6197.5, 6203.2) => 21.71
